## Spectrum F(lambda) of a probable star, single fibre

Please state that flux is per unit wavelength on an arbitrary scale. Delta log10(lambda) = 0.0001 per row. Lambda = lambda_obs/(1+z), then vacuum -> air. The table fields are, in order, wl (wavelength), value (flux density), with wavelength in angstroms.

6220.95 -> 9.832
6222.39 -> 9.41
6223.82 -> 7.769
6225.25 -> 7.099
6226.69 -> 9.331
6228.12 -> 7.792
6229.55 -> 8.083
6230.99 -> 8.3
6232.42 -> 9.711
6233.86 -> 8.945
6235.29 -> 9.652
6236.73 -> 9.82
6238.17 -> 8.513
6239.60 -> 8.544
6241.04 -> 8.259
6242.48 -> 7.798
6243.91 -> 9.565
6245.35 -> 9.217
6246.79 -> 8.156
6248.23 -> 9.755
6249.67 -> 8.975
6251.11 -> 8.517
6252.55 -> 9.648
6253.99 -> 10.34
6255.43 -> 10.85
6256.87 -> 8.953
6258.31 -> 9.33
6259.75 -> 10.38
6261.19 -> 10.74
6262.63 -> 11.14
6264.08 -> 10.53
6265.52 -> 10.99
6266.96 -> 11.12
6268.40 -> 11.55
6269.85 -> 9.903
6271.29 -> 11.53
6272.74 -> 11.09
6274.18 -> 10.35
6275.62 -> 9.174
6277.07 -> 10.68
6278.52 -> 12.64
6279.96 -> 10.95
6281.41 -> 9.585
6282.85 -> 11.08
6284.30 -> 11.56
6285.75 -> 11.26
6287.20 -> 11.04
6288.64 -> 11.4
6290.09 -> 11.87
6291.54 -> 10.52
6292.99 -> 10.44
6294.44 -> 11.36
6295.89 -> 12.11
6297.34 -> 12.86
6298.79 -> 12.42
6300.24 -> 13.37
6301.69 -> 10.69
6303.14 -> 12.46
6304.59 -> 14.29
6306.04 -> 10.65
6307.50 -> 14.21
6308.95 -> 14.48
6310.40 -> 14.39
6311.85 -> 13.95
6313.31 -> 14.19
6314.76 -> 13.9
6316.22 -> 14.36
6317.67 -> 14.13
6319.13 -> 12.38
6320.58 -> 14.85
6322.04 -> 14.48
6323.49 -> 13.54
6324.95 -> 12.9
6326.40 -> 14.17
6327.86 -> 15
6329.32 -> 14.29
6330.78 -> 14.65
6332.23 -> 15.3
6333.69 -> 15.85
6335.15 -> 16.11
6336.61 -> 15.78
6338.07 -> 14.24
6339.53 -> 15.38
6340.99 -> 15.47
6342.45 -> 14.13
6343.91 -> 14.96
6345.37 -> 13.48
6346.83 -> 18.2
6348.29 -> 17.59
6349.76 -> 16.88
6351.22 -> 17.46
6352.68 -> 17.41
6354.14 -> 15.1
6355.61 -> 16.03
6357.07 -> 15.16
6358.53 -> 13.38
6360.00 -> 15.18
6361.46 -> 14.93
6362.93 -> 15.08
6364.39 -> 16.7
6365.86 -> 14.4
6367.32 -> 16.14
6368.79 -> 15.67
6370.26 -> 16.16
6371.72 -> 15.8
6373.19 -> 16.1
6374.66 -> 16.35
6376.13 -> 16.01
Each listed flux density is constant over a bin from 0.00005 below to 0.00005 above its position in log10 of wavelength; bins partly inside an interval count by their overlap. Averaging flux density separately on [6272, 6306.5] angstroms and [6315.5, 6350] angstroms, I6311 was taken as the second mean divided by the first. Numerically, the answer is 1.3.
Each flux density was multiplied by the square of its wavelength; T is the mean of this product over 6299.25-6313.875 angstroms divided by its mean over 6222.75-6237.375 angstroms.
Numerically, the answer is 1.6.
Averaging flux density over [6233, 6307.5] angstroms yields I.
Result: 10.6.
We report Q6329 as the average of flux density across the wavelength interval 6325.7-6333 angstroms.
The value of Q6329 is 14.7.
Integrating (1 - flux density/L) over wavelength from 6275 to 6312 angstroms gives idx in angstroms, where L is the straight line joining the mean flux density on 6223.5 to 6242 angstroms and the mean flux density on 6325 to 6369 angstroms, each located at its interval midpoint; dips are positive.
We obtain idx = 1.1 angstroms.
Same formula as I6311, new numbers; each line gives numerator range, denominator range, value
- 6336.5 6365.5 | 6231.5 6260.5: 1.69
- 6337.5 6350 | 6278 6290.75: 1.38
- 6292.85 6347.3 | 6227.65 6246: 1.59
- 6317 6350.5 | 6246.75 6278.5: 1.46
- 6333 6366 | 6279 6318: 1.27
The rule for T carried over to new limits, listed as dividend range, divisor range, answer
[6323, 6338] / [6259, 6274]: 1.38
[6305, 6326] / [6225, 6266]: 1.51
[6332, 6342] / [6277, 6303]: 1.36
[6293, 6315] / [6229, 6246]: 1.49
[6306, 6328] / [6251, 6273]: 1.35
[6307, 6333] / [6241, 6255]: 1.60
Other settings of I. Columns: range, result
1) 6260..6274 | 10.9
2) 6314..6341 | 14.5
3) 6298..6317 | 13.3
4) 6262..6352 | 13.1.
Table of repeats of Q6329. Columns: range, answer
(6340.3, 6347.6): 15.3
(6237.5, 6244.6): 8.54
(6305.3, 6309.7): 13.1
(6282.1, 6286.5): 11.3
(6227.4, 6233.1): 8.48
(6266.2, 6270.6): 10.9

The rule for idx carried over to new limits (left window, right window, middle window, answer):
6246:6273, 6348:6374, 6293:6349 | -1.9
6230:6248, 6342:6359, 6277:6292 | 0.7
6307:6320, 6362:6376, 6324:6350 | -0.7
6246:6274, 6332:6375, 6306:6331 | -0.7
